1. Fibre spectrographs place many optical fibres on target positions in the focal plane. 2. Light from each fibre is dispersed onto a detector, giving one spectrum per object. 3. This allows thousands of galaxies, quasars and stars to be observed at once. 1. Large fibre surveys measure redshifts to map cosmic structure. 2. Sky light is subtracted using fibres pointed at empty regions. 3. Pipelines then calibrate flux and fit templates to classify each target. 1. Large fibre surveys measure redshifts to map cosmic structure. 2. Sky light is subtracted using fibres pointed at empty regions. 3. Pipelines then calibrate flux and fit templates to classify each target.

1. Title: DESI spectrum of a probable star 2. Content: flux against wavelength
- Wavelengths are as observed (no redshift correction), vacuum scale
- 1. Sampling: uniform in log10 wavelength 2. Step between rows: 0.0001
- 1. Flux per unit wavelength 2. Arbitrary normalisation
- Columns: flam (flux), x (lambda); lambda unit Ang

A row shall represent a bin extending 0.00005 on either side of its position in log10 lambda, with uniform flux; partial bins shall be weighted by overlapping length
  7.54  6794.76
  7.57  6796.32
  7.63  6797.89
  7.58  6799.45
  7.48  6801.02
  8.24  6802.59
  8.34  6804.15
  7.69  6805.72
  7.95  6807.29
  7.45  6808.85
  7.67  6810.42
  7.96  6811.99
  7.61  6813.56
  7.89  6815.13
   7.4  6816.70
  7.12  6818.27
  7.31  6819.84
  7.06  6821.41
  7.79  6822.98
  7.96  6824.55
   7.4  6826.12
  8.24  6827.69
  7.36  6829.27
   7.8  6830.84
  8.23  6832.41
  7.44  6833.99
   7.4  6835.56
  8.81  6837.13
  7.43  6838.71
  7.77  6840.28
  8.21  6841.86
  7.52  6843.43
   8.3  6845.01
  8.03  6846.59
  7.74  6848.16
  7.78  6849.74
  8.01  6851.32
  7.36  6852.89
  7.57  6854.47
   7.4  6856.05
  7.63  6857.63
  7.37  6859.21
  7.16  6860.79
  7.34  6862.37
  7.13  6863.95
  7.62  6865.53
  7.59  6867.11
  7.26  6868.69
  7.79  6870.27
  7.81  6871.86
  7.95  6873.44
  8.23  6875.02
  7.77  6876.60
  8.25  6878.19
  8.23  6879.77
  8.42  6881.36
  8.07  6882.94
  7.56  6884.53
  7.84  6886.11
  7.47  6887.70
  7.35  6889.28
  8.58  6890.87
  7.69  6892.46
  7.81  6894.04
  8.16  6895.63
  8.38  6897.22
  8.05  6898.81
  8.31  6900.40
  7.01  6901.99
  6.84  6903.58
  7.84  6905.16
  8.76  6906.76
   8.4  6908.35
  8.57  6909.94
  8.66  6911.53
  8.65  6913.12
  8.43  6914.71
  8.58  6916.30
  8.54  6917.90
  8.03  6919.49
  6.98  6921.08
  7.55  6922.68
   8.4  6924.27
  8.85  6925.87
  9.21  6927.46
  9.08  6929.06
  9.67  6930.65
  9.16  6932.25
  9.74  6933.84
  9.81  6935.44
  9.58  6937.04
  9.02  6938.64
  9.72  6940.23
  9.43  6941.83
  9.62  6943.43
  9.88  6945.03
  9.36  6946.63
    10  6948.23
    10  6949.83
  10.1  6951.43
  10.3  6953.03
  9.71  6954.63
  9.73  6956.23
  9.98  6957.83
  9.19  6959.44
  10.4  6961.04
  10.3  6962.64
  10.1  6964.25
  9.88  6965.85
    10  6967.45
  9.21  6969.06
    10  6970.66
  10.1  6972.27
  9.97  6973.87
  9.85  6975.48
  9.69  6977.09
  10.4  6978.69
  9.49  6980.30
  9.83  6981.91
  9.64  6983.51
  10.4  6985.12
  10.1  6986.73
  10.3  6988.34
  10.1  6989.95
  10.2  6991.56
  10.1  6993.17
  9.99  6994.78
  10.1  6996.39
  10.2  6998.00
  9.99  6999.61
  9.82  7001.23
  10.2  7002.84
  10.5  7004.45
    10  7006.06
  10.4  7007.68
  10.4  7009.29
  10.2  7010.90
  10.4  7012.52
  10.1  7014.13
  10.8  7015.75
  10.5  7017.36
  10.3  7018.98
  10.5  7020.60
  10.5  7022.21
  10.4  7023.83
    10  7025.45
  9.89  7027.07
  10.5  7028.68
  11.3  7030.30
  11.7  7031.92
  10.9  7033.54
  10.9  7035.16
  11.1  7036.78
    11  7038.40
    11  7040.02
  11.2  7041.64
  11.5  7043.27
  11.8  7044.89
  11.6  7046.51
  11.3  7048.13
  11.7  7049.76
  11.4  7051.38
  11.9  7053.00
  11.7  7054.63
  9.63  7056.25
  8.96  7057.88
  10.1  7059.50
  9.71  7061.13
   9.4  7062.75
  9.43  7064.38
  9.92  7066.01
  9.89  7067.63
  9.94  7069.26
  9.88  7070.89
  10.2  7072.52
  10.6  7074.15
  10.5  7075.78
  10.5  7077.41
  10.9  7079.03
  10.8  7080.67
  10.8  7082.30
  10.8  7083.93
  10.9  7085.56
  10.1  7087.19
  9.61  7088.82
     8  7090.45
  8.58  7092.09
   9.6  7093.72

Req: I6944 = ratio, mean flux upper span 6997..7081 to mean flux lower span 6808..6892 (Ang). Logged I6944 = 1.36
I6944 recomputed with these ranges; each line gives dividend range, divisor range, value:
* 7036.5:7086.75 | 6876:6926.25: 1.32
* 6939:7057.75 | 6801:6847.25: 1.33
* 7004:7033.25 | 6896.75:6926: 1.29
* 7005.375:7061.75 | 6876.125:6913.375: 1.34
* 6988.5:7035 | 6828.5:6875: 1.35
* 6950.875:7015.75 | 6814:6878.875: 1.31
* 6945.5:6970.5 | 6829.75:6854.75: 1.26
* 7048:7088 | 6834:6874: 1.36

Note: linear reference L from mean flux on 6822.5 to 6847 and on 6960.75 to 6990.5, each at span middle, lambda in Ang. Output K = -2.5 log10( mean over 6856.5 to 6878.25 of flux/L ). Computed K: 0.10 mag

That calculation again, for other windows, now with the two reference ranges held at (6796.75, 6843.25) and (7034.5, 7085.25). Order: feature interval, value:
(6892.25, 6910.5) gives 0.10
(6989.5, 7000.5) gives -0.03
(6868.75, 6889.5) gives 0.07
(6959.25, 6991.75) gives -0.04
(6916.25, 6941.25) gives 0.02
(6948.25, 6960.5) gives -0.06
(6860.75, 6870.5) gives 0.12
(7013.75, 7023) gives -0.03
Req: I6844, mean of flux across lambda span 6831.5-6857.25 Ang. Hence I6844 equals 7.81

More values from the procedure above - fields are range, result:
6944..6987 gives 9.91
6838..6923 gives 7.87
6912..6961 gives 9.23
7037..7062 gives 11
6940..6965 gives 9.86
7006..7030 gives 10.4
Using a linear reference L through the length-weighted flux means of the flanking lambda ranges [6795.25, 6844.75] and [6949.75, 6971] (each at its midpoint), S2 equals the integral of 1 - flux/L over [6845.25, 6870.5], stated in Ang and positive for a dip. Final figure 2.3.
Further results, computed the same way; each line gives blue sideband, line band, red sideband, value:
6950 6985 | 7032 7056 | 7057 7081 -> -3.2 Ang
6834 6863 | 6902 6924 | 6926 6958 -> 2.3 Ang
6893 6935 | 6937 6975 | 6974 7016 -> -2.2 Ang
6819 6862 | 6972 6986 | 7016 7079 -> -0.4 Ang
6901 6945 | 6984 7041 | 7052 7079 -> -4.7 Ang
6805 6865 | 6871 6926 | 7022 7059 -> 4.0 Ang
